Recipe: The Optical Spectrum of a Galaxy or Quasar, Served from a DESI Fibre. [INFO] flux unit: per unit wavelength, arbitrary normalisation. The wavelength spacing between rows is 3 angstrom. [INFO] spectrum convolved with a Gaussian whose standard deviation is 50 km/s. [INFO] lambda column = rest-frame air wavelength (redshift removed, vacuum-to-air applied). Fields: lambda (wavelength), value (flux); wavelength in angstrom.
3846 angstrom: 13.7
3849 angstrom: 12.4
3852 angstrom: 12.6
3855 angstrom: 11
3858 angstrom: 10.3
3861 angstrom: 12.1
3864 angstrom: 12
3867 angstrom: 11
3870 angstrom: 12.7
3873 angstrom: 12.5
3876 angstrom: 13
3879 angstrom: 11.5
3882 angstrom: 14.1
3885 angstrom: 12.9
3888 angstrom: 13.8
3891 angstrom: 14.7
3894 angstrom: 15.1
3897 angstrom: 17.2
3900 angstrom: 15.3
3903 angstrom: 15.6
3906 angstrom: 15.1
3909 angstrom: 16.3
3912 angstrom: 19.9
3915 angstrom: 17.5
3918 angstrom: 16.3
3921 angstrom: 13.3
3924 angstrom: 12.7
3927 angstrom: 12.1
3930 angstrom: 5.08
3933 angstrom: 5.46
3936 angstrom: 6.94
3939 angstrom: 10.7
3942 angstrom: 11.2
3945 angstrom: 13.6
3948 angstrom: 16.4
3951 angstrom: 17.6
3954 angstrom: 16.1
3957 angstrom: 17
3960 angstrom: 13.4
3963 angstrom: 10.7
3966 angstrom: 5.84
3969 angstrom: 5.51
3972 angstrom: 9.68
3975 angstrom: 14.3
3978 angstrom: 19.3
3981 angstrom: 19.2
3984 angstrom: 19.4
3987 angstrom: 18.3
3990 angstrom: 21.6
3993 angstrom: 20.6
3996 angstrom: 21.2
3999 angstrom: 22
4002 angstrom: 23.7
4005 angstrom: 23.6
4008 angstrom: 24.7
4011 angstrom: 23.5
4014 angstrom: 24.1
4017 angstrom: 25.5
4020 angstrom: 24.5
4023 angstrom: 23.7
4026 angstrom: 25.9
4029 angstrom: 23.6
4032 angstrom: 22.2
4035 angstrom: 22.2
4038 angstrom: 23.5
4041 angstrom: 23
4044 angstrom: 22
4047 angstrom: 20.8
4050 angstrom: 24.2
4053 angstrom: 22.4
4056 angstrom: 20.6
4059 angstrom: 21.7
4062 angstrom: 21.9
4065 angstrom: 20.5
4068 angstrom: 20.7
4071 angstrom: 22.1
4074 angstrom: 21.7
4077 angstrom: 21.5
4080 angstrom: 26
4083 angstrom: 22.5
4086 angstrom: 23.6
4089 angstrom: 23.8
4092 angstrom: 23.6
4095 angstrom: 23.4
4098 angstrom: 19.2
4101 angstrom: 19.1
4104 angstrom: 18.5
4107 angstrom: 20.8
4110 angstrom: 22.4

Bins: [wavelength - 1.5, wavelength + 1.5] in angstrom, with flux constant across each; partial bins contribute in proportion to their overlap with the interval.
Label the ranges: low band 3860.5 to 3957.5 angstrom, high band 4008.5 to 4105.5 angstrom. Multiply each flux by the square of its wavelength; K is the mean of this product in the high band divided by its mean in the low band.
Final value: 1.80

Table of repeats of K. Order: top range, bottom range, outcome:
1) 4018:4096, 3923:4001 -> 1.68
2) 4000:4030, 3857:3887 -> 2.13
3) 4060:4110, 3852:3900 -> 1.86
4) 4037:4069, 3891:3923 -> 1.47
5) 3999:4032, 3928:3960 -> 2.06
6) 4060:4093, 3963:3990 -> 1.67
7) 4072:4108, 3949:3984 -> 1.69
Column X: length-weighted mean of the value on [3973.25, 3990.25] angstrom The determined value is 18.3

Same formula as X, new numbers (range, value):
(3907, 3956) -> 13.3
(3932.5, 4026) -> 17.3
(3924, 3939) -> 8.26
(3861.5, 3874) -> 12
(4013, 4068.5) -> 22.8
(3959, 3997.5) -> 15.3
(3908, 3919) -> 17.6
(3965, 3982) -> 12.3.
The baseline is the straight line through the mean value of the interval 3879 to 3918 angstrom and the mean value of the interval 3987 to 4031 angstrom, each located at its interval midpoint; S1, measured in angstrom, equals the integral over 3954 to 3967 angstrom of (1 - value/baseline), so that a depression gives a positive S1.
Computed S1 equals 4.8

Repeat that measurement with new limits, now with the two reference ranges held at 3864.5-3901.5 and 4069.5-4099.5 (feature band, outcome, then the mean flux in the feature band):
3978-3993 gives -1.2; 19.7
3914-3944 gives 8.7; 11.1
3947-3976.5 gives 7.8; 12.6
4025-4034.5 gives -1.6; 23.6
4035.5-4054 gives -1.5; 22.6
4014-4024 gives -2.4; 24.5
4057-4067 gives 0.2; 21.3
